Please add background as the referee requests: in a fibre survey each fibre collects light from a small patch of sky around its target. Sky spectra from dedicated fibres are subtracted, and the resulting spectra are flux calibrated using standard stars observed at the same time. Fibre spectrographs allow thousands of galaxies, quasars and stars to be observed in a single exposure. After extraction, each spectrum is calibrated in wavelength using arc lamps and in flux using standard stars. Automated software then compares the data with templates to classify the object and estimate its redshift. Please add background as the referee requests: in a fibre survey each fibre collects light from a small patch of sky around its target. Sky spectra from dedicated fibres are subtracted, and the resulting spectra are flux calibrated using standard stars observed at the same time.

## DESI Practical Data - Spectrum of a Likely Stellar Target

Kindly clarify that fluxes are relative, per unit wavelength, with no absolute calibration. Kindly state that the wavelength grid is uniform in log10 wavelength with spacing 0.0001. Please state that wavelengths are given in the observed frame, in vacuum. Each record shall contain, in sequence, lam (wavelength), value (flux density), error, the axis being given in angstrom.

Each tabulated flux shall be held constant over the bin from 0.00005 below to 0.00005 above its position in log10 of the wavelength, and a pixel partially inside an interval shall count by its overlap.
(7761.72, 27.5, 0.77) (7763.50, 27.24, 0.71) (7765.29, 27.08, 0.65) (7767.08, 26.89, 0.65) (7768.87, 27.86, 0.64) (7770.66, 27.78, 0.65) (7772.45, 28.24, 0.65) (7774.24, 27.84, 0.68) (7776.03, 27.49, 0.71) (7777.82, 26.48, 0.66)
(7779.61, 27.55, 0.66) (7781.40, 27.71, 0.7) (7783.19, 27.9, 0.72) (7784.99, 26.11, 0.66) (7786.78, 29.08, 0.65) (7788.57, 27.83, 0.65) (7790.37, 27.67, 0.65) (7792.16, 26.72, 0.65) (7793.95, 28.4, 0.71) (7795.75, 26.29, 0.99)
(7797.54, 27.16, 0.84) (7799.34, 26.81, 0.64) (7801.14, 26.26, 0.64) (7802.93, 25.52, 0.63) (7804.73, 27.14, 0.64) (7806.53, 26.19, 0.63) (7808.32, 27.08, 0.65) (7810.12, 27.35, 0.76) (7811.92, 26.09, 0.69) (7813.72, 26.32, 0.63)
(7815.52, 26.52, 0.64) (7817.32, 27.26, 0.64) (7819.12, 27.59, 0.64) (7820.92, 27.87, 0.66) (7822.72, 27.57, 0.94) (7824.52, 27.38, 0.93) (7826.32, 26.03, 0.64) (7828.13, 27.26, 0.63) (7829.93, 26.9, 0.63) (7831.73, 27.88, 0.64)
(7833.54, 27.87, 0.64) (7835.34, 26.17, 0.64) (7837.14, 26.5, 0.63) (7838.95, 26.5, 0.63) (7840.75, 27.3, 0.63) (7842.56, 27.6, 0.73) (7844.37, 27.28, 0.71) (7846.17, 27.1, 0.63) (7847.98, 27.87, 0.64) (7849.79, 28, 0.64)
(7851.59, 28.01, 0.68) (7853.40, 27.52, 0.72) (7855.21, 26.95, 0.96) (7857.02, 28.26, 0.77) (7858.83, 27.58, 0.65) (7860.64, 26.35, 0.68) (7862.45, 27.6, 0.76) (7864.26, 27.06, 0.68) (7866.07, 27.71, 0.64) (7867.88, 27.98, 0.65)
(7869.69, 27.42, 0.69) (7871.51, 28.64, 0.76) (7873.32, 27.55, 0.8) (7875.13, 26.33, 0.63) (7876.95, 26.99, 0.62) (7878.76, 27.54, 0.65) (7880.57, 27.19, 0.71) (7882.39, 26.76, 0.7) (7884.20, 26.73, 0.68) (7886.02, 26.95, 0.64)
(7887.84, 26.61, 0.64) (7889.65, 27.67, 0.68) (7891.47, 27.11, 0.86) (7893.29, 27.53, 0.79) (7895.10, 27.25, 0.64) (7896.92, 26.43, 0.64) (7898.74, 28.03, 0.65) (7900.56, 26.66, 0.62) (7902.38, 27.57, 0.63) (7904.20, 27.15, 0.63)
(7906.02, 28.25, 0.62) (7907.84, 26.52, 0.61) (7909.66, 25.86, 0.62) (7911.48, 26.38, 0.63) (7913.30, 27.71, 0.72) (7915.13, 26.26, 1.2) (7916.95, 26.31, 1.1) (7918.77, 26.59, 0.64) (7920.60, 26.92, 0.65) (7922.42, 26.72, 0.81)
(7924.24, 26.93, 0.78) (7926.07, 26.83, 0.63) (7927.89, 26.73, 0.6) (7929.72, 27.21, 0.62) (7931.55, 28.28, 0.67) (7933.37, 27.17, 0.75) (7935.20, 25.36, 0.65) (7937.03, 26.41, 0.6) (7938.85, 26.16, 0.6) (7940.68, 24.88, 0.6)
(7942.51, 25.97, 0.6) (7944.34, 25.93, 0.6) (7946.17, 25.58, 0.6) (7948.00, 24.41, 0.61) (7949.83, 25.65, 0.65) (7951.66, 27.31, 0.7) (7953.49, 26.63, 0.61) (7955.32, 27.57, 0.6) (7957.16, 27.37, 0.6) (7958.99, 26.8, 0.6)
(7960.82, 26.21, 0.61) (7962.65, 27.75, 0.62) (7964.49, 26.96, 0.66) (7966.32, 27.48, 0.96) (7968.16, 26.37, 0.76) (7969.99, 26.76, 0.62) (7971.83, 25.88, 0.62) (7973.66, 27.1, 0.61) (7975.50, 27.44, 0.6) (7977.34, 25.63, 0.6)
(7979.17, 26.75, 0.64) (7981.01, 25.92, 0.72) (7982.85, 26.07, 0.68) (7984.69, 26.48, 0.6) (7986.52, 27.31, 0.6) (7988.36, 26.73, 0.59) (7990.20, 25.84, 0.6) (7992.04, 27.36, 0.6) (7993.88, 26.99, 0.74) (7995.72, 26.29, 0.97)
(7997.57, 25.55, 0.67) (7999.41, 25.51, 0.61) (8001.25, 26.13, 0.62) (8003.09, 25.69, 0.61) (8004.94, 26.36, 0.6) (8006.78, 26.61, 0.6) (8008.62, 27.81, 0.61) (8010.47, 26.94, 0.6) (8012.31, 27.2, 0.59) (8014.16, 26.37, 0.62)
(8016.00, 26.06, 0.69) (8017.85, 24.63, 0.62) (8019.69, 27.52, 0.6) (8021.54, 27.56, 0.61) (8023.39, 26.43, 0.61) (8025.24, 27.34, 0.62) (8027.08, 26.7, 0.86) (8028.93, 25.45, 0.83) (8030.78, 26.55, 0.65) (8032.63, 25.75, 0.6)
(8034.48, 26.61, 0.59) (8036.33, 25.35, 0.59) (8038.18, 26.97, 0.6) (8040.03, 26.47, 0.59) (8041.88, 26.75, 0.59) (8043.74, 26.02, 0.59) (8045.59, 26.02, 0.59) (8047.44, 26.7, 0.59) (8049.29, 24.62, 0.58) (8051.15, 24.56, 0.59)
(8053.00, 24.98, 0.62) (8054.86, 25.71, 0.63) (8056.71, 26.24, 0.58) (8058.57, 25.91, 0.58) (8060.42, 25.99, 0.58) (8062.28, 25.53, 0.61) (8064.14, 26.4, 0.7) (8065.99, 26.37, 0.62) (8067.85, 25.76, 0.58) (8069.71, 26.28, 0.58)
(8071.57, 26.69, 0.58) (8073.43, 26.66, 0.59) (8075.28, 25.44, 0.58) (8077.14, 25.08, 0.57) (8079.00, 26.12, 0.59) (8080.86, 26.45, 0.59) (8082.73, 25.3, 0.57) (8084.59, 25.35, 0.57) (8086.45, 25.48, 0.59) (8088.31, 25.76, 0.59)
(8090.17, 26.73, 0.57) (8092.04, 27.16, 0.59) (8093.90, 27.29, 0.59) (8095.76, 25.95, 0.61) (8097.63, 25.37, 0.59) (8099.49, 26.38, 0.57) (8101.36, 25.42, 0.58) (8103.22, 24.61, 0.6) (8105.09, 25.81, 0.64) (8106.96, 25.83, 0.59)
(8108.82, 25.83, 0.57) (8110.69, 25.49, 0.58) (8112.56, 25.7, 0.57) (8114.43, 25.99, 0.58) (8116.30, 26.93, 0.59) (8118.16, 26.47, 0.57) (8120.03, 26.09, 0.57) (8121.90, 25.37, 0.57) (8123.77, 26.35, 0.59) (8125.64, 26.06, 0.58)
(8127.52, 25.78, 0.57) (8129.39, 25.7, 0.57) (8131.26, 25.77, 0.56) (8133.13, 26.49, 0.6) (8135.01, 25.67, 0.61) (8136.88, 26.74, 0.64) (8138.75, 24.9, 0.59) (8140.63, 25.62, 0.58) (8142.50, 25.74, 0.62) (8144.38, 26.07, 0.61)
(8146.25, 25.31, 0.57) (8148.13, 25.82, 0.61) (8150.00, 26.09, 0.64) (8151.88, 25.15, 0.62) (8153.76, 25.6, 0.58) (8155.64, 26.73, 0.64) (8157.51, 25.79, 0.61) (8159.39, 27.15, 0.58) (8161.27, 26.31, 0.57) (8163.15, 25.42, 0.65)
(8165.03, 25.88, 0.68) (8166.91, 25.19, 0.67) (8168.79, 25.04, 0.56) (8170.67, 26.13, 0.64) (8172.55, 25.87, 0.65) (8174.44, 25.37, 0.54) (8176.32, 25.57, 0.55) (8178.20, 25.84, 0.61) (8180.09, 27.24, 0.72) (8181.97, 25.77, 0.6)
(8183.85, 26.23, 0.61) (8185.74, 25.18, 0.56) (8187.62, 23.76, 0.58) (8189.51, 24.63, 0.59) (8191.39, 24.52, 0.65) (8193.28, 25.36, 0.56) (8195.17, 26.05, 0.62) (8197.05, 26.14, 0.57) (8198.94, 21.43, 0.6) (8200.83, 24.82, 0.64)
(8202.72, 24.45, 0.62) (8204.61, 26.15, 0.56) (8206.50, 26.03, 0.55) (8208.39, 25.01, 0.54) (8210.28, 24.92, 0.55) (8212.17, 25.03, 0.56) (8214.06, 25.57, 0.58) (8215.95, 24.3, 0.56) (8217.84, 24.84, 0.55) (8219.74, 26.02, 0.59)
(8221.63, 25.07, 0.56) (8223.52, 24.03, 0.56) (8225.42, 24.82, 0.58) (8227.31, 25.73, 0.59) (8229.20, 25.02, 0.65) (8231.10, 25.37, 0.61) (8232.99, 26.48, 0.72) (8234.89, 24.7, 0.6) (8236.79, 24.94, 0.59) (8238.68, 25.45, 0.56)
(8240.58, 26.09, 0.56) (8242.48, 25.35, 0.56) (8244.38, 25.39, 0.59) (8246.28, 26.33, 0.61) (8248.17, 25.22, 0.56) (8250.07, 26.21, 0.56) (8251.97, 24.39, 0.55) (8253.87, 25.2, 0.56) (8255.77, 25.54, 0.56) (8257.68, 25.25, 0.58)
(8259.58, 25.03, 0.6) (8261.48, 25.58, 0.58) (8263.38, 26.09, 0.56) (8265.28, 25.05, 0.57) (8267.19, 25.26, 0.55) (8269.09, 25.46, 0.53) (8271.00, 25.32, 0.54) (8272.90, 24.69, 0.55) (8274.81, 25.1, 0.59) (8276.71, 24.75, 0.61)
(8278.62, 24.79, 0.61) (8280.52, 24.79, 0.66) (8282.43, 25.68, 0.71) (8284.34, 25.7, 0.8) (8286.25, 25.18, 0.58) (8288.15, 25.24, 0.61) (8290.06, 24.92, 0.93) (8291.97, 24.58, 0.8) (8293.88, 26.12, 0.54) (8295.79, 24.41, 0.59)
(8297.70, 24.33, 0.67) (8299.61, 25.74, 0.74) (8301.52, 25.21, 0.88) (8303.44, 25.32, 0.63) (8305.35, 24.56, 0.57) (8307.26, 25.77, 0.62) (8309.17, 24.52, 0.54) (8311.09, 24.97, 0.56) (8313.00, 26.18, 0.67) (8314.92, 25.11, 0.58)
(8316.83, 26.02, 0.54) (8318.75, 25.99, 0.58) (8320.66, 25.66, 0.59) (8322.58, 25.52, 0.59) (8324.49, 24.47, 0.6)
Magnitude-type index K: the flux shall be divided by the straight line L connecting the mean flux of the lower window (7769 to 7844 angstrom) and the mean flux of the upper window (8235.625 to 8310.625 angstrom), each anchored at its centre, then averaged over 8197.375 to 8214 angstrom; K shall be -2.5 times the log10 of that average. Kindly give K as 0.03 mag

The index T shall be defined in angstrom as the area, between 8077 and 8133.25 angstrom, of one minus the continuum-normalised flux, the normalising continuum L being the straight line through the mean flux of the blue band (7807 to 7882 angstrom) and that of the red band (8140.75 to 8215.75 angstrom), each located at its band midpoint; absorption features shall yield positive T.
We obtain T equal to -0.1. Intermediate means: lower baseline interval 27.3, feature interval 25.9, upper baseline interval 25.5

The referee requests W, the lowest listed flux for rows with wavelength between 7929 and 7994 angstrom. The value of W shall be 24.41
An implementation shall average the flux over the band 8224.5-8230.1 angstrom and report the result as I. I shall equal 25.2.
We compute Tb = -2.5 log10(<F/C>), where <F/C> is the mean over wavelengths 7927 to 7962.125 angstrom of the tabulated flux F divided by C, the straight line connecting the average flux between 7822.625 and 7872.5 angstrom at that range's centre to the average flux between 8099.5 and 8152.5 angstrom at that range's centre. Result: 0.017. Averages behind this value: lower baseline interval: 27.4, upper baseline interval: 25.8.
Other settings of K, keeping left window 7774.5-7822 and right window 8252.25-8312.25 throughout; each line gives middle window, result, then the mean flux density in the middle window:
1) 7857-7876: -0.03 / 27.5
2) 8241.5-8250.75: -0.02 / 25.7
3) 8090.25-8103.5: -0.01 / 26.1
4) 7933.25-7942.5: 0.03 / 25.9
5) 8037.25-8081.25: 0.00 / 26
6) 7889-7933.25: -0.02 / 27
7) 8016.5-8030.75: -0.01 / 26.5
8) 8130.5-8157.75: -0.01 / 25.8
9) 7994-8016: -0.01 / 26.4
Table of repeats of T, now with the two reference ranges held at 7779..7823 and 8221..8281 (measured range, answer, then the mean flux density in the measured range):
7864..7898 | -0.58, 27.2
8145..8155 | 0.02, 25.6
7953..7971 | -0.37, 27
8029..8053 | 0.15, 26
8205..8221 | 0.12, 25.2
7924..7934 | -0.23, 27.2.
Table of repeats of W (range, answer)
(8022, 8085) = 24.56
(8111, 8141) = 24.9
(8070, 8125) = 24.61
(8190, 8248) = 21.43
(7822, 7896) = 26.03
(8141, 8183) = 25.04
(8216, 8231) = 24.03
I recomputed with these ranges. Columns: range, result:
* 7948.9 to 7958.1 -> 26.9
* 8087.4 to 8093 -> 26.6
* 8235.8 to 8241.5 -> 25.5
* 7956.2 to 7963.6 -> 27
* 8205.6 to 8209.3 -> 25.5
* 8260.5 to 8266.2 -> 25.6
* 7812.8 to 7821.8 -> 27.1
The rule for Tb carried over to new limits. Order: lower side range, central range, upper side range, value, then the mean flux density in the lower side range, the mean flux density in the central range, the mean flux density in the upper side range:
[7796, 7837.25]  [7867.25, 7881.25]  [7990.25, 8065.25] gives -0.029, 26.9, 27.5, 26.2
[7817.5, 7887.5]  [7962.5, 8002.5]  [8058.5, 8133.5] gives 0.003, 27.3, 26.5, 26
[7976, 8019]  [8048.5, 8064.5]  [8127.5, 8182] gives 0.028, 26.4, 25.5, 25.9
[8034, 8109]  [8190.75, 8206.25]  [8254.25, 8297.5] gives 0.024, 25.9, 24.9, 25.2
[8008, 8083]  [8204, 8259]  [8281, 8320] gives 0.008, 26.2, 25.3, 25.3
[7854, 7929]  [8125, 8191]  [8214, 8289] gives 0.000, 27.1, 25.7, 25.3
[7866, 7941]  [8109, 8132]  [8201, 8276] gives -0.003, 27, 26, 25.3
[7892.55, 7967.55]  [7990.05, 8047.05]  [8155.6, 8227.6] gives -0.007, 26.7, 26.4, 25.3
